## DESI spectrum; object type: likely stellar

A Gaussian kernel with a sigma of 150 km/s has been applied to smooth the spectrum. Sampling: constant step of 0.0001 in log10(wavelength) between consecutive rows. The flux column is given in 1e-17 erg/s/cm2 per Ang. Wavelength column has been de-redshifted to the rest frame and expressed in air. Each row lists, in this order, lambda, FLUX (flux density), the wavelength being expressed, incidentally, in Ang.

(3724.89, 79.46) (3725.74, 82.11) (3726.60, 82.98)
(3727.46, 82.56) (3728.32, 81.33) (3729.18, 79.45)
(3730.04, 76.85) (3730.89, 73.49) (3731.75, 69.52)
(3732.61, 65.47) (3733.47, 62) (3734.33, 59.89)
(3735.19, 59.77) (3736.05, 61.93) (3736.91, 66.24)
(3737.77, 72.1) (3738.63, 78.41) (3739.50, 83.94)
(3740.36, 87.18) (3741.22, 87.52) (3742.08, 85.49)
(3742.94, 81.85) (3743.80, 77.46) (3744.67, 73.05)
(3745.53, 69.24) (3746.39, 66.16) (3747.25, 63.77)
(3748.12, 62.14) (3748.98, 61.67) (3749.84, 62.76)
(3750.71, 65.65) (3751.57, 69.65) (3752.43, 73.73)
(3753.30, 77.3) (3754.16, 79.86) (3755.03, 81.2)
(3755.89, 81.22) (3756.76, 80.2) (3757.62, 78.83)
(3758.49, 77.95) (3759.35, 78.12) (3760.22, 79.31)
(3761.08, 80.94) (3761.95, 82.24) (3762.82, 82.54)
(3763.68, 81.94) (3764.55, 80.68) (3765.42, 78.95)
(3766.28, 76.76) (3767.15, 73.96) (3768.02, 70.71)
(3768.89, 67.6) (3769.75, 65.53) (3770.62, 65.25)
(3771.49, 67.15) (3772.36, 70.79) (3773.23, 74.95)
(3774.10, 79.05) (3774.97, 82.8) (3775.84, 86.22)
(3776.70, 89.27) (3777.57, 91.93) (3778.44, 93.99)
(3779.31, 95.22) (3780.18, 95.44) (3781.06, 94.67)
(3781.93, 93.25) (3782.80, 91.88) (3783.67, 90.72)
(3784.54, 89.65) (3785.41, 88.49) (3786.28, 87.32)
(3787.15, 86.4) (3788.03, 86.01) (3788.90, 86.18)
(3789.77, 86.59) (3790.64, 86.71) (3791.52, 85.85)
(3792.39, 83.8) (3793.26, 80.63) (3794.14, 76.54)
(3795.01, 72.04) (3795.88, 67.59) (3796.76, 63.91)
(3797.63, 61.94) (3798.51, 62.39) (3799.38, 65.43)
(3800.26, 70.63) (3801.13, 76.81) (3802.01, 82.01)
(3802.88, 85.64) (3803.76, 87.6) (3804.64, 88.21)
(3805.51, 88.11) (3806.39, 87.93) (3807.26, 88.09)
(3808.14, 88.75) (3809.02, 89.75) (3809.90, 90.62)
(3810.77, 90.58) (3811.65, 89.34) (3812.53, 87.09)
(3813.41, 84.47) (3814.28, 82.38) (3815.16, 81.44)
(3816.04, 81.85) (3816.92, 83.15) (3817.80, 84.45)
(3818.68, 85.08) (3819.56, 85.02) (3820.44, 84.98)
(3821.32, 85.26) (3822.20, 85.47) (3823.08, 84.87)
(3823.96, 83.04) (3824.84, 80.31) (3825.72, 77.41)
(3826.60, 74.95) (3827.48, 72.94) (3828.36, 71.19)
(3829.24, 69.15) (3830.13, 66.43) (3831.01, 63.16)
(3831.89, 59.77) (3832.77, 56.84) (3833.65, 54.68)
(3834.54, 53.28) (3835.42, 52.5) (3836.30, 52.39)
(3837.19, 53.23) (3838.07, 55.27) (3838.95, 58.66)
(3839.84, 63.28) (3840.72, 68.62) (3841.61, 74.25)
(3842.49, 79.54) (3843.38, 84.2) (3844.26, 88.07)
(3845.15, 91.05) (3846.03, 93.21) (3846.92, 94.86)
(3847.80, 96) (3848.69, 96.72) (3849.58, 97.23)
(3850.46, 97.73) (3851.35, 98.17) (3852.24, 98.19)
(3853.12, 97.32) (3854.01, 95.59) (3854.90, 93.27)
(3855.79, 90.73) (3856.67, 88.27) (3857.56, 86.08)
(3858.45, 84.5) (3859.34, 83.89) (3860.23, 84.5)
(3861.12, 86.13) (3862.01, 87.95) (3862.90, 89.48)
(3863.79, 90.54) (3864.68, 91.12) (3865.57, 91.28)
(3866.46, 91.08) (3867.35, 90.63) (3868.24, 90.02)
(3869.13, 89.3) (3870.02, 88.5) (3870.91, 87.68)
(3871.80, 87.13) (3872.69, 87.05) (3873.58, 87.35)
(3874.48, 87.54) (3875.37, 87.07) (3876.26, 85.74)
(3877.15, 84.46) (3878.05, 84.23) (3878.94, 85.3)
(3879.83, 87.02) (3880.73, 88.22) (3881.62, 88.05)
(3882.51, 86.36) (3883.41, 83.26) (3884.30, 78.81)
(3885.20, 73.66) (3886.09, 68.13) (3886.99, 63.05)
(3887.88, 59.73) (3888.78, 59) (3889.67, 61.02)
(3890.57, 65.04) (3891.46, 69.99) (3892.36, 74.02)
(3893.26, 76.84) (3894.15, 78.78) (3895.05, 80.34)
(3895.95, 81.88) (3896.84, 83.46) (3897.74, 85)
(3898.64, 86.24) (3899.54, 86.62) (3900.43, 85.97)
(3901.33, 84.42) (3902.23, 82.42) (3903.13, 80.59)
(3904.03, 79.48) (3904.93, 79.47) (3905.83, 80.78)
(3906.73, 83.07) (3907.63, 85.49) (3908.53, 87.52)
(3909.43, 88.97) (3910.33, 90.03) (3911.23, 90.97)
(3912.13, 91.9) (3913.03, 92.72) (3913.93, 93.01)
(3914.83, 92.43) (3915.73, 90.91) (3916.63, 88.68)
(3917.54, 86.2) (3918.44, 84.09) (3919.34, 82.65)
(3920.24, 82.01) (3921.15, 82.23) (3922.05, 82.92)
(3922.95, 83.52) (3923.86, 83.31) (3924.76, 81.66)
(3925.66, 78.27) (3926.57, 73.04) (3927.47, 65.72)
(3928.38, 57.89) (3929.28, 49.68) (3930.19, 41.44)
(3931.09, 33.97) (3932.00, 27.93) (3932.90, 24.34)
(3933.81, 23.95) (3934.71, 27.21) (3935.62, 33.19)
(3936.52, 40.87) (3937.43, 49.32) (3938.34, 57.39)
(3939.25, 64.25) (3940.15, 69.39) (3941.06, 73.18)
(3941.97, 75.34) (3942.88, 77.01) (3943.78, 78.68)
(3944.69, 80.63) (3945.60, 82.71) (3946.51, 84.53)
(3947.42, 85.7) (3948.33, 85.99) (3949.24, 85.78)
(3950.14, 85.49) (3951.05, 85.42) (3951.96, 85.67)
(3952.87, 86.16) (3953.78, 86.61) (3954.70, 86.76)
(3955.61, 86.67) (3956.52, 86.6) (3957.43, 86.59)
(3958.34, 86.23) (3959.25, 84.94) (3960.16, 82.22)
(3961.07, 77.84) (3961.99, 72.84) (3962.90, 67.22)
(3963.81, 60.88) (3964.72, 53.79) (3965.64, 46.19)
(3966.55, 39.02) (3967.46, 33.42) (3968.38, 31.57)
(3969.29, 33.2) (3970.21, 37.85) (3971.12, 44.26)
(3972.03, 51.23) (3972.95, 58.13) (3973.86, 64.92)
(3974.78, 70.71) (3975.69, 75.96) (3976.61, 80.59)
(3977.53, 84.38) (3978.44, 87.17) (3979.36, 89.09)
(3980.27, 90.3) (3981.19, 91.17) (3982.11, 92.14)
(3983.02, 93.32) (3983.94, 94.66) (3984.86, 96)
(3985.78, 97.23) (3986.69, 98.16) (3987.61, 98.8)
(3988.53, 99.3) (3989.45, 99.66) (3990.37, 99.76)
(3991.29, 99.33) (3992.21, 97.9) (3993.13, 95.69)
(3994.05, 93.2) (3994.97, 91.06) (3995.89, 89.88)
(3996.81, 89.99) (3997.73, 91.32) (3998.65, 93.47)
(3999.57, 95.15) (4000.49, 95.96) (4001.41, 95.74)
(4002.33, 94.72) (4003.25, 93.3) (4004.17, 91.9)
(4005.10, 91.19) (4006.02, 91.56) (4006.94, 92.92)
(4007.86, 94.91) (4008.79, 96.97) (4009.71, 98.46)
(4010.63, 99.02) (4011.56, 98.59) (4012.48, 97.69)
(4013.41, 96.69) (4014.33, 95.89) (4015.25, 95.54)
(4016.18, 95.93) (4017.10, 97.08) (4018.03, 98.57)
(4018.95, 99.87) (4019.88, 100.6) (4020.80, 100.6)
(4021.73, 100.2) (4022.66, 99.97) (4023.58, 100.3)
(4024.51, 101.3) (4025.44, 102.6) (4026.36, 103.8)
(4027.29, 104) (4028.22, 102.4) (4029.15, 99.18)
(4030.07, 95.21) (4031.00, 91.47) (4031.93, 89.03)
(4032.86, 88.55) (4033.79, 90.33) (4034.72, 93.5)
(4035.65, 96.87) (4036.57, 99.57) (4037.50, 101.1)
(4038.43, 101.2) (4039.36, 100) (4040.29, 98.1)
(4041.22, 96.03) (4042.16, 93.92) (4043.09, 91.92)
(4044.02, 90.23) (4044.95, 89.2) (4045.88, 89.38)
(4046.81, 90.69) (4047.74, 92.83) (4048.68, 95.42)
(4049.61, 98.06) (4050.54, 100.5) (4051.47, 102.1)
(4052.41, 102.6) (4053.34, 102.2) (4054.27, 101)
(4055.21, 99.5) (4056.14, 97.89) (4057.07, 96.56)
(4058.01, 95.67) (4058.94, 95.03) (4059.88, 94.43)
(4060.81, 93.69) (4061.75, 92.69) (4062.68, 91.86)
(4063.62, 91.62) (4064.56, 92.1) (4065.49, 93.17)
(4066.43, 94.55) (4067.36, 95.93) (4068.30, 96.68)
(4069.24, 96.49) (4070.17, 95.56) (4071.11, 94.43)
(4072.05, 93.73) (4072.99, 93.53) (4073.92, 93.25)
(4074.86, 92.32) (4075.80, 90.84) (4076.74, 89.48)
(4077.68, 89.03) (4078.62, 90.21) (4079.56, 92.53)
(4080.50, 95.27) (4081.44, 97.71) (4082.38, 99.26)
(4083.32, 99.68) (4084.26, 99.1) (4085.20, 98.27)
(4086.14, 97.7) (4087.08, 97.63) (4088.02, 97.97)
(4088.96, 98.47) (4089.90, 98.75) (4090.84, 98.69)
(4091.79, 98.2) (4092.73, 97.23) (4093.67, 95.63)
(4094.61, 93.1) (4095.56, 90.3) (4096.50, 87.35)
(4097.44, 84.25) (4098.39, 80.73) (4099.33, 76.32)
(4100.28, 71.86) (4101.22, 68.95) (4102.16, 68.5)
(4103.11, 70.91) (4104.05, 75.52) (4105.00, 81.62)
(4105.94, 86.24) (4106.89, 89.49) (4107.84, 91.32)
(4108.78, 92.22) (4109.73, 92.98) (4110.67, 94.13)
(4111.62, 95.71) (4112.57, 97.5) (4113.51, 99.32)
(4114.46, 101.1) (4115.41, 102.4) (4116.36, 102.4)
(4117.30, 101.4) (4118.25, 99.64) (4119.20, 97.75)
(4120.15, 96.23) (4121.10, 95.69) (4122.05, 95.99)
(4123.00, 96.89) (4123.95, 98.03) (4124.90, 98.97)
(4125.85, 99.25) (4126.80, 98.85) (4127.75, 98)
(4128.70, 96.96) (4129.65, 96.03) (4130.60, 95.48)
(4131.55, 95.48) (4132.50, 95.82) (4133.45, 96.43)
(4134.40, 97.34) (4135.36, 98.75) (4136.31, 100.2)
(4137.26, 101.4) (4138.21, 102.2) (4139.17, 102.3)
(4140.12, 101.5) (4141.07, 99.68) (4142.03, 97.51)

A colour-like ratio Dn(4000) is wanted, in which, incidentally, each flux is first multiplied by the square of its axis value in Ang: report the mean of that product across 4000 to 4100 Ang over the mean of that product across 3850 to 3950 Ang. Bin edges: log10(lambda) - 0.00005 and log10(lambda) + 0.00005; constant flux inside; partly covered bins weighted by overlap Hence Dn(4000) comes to 1.31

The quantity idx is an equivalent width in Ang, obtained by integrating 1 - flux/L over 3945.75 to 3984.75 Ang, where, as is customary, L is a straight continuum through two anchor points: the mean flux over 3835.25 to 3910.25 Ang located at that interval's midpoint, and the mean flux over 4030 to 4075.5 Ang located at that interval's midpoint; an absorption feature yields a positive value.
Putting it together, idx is 6.6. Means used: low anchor 82.6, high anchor 95.1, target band 73.9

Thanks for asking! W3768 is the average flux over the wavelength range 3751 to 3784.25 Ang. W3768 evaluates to 80.6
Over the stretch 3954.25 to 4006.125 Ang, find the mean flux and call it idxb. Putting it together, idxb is 80.7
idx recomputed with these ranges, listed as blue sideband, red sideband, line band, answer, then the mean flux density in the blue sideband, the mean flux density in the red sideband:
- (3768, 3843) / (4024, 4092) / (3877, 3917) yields 1.51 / 78.2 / 95.9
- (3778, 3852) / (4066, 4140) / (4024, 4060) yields -2.28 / 80.4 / 93.9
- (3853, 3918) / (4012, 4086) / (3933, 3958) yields 4.80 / 84.2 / 96.1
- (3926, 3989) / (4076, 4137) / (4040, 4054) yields -1.96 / 69.5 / 93.4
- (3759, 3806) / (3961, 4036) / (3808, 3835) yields 1.20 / 80.7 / 86.9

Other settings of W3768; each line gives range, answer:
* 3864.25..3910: 81.9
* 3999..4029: 97.6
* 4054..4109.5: 91.7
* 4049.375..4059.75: 99.1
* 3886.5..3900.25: 74.3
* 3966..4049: 89.7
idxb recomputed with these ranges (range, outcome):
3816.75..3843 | 70.5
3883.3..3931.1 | 78.4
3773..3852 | 80.6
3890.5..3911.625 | 82.3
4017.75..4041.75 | 98.2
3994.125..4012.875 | 94.2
